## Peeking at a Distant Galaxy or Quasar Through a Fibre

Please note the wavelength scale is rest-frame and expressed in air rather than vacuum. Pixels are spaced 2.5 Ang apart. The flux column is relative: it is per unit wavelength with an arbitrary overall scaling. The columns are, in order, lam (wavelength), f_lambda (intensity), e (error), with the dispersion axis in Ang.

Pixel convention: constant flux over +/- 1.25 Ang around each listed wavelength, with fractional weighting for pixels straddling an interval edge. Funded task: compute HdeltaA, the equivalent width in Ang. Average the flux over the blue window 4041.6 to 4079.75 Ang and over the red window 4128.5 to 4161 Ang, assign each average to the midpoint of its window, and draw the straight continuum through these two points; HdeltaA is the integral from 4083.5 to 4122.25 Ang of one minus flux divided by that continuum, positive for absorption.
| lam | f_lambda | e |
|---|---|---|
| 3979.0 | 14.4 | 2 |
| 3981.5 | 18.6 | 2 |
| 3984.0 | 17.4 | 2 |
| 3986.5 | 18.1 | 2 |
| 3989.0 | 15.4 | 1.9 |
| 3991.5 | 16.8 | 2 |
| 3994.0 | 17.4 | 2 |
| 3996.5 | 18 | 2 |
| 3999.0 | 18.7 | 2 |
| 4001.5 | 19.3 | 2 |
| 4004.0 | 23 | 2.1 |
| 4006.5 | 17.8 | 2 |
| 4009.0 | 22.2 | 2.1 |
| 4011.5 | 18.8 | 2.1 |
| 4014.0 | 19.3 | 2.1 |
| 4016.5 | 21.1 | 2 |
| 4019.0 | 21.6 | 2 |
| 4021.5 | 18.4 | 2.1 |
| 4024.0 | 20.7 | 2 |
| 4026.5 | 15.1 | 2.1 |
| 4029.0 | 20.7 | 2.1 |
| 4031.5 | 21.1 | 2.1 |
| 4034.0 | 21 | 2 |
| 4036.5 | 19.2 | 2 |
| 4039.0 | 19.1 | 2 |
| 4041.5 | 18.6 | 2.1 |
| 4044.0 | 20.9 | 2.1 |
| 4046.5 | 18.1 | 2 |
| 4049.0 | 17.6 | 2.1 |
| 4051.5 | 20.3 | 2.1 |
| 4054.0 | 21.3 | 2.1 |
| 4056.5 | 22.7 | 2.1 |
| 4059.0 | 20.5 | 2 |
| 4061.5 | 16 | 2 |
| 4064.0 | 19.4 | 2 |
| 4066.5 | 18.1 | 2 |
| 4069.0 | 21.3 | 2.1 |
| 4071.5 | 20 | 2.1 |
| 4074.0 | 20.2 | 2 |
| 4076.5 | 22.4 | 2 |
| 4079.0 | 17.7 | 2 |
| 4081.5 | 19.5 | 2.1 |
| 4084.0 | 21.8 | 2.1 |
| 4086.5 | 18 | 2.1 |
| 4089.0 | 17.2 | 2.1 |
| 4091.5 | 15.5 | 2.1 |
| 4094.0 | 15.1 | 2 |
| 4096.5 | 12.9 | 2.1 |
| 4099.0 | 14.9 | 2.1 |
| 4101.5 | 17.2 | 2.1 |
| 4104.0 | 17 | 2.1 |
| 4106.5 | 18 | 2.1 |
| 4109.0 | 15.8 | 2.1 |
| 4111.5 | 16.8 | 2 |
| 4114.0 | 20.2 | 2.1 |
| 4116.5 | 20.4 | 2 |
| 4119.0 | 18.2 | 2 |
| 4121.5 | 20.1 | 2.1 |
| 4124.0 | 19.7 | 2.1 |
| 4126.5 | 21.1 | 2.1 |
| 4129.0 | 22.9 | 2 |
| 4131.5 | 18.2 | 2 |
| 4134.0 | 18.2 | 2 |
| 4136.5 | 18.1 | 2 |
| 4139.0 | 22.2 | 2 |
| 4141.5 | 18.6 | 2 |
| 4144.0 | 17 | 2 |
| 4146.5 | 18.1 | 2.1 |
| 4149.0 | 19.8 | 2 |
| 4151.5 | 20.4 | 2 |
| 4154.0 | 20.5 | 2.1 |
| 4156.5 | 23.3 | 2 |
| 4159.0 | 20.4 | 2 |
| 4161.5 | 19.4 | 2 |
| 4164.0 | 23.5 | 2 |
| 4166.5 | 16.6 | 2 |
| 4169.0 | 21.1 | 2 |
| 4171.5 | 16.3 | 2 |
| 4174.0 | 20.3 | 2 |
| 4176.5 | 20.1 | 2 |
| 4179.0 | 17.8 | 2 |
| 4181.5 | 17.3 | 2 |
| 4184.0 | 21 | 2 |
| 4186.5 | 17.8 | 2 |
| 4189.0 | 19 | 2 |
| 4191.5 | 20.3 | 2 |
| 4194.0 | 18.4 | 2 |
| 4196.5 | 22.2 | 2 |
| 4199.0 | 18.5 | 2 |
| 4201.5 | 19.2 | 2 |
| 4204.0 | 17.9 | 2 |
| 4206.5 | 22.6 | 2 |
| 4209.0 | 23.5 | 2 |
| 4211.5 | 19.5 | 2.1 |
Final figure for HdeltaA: 4.76 Ang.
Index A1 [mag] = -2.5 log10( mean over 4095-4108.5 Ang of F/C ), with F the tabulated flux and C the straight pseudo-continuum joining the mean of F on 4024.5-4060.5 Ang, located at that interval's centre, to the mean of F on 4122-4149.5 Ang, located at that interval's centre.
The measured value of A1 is 0.219 mag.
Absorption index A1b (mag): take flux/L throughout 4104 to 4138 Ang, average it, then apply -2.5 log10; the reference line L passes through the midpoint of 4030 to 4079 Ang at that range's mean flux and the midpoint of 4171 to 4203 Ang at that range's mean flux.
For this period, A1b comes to 0.03 mag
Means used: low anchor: 19.8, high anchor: 19.1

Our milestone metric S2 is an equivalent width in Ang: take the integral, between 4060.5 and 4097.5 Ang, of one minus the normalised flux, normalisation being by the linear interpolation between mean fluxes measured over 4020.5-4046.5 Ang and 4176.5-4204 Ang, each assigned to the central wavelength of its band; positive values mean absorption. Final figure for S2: 1.8 Ang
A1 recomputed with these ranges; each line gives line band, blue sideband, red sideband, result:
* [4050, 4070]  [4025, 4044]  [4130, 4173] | -0.03 mag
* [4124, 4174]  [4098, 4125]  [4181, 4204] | -0.07 mag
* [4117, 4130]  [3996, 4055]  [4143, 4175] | -0.03 mag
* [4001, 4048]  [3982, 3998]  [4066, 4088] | -0.08 mag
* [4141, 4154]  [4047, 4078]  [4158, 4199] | 0.03 mag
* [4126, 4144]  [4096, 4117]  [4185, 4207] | -0.11 mag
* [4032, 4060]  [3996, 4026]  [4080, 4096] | -0.06 mag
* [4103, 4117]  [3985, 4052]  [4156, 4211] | 0.09 mag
